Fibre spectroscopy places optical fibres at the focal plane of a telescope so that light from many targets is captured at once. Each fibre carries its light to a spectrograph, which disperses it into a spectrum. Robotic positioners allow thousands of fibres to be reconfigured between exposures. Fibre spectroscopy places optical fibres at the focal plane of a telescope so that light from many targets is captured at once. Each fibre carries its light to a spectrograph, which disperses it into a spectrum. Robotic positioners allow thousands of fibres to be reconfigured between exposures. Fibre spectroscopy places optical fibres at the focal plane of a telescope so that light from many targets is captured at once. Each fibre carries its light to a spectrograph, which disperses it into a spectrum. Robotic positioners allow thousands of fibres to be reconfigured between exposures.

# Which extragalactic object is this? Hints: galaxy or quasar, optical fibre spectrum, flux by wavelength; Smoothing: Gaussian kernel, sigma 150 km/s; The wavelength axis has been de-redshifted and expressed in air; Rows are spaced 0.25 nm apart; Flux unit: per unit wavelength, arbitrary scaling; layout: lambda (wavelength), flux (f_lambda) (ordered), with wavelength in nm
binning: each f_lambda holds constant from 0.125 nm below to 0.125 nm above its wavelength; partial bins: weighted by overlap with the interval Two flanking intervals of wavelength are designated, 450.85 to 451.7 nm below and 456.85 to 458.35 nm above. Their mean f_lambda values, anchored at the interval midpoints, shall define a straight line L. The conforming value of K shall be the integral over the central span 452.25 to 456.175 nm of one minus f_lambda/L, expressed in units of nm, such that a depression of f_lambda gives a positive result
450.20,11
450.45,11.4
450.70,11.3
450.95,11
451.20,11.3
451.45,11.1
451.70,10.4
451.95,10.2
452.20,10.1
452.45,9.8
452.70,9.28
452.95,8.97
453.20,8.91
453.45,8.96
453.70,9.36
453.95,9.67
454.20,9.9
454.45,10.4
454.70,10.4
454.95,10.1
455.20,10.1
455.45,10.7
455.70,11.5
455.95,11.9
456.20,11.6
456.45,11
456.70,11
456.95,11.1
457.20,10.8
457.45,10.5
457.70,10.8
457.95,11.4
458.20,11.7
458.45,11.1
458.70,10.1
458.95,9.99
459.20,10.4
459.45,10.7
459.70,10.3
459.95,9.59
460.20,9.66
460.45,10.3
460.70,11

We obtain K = 0.36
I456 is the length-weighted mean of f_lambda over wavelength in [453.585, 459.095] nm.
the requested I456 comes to 10.7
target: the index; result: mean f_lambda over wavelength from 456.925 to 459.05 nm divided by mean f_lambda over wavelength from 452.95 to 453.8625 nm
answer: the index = 1.19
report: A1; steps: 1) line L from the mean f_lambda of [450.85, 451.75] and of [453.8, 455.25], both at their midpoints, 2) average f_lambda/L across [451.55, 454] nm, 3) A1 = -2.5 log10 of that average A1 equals 0.11 mag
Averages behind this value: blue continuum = 11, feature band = 9.58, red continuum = 10.1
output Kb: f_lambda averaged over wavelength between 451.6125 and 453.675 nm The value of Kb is 9.55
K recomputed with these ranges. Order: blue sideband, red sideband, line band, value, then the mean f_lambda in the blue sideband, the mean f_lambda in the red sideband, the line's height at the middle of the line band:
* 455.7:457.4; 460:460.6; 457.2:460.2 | -0.017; 11.2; 9.97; 10.5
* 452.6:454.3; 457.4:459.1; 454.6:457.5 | -0.229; 9.28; 10.8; 10.1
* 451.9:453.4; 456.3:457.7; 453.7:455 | 0.001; 9.48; 10.9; 10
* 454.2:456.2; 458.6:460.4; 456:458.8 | -0.168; 10.7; 10.1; 10.4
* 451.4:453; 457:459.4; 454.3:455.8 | -0.023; 9.97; 10.8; 10.3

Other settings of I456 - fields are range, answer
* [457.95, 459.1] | 10.8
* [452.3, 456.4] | 10.1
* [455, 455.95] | 10.9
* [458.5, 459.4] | 10.3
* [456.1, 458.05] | 11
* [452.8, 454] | 9.15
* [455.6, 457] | 11.4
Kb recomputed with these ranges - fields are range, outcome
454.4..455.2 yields 10.3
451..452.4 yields 10.6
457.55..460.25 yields 10.5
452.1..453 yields 9.57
